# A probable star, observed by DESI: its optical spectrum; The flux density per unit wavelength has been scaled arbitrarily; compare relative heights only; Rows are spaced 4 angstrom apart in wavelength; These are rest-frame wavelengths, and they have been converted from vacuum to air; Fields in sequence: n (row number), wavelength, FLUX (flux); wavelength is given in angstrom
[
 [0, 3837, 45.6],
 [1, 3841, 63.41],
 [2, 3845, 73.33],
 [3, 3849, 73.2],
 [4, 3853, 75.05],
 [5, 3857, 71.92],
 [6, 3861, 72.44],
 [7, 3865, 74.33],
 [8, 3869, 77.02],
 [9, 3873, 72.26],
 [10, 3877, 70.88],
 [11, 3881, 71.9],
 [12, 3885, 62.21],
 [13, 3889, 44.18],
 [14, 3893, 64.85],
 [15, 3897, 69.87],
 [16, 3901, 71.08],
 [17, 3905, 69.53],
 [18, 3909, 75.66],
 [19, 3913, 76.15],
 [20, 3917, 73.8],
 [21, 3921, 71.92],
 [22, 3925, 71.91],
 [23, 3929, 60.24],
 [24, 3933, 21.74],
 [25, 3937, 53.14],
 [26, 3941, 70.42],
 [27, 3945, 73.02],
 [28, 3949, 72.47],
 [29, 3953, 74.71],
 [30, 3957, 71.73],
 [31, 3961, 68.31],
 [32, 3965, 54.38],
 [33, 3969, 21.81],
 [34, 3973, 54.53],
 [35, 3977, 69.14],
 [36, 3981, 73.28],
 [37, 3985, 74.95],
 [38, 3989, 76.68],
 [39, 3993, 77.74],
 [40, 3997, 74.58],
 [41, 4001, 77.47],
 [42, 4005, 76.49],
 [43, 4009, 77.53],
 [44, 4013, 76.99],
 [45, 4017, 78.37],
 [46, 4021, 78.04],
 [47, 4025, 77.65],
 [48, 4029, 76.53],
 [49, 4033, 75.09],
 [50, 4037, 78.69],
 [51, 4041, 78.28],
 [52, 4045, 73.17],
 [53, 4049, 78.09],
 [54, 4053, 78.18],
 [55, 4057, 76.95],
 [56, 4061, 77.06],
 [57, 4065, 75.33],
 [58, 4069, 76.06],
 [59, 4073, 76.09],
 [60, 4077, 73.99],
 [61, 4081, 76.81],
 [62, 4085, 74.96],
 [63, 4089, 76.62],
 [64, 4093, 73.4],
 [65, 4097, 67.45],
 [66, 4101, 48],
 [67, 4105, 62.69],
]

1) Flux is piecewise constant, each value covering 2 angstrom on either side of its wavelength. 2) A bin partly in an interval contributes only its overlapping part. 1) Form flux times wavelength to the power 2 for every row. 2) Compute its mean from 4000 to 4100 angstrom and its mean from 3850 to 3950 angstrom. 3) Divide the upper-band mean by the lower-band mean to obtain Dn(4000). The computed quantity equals 1.2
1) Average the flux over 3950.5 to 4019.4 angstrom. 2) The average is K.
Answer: 69.4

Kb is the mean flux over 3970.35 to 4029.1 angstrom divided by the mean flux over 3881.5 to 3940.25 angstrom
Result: 1.2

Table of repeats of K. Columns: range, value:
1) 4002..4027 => 77.5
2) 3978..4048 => 76.5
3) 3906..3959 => 66.7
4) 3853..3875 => 73.7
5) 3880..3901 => 63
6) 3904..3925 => 73.5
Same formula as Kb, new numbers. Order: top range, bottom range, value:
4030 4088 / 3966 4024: 1.08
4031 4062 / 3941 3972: 1.23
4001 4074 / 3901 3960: 1.15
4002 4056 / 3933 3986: 1.24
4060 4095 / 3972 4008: 1.03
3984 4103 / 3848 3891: 1.08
